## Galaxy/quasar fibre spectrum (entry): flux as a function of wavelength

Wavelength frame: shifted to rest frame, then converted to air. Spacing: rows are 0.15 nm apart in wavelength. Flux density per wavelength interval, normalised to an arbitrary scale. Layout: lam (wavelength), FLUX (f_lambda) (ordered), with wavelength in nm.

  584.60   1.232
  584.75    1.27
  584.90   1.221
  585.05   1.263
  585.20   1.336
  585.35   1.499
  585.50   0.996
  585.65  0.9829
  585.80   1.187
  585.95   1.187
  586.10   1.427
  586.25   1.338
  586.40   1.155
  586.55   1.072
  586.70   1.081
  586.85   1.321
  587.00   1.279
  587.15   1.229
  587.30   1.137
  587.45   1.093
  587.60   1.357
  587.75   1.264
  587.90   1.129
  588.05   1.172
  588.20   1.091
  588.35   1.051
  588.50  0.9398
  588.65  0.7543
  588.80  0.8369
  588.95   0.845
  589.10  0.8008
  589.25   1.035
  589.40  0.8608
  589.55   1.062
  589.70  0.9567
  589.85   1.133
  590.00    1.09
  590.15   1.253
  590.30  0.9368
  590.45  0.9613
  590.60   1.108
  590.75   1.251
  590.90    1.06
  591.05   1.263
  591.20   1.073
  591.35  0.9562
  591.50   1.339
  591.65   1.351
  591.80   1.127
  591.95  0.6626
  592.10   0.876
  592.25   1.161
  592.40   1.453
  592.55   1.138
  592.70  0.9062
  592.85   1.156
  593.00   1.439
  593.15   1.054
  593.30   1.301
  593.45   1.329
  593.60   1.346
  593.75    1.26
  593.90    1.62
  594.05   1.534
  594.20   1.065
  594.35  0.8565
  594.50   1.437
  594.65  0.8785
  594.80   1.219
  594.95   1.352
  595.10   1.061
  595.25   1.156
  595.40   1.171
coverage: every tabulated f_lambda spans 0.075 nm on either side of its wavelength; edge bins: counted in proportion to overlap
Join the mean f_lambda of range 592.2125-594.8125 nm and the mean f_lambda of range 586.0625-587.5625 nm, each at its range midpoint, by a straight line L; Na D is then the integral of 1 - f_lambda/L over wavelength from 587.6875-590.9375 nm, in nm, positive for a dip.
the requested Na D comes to 0.52 nm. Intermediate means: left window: 1.21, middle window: 1.03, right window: 1.23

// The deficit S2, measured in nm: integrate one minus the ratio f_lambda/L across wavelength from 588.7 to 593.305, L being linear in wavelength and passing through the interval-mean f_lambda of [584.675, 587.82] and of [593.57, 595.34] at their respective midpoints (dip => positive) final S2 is 0.57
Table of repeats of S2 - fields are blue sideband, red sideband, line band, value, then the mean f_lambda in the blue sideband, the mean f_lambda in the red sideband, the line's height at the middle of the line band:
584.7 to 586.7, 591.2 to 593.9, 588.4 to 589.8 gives 0.34 nm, 1.22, 1.18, 1.2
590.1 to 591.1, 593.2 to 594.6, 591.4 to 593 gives 0.09 nm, 1.11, 1.29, 1.2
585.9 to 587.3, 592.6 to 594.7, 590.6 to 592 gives 0.12 nm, 1.23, 1.23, 1.23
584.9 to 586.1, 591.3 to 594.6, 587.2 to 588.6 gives 0.09 nm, 1.22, 1.2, 1.21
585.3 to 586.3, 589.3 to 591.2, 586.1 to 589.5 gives 0.20 nm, 1.22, 1.08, 1.16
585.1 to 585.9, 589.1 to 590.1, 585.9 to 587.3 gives -0.09 nm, 1.2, 1.01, 1.15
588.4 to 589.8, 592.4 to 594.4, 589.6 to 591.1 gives -0.14 nm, 0.906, 1.24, 1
